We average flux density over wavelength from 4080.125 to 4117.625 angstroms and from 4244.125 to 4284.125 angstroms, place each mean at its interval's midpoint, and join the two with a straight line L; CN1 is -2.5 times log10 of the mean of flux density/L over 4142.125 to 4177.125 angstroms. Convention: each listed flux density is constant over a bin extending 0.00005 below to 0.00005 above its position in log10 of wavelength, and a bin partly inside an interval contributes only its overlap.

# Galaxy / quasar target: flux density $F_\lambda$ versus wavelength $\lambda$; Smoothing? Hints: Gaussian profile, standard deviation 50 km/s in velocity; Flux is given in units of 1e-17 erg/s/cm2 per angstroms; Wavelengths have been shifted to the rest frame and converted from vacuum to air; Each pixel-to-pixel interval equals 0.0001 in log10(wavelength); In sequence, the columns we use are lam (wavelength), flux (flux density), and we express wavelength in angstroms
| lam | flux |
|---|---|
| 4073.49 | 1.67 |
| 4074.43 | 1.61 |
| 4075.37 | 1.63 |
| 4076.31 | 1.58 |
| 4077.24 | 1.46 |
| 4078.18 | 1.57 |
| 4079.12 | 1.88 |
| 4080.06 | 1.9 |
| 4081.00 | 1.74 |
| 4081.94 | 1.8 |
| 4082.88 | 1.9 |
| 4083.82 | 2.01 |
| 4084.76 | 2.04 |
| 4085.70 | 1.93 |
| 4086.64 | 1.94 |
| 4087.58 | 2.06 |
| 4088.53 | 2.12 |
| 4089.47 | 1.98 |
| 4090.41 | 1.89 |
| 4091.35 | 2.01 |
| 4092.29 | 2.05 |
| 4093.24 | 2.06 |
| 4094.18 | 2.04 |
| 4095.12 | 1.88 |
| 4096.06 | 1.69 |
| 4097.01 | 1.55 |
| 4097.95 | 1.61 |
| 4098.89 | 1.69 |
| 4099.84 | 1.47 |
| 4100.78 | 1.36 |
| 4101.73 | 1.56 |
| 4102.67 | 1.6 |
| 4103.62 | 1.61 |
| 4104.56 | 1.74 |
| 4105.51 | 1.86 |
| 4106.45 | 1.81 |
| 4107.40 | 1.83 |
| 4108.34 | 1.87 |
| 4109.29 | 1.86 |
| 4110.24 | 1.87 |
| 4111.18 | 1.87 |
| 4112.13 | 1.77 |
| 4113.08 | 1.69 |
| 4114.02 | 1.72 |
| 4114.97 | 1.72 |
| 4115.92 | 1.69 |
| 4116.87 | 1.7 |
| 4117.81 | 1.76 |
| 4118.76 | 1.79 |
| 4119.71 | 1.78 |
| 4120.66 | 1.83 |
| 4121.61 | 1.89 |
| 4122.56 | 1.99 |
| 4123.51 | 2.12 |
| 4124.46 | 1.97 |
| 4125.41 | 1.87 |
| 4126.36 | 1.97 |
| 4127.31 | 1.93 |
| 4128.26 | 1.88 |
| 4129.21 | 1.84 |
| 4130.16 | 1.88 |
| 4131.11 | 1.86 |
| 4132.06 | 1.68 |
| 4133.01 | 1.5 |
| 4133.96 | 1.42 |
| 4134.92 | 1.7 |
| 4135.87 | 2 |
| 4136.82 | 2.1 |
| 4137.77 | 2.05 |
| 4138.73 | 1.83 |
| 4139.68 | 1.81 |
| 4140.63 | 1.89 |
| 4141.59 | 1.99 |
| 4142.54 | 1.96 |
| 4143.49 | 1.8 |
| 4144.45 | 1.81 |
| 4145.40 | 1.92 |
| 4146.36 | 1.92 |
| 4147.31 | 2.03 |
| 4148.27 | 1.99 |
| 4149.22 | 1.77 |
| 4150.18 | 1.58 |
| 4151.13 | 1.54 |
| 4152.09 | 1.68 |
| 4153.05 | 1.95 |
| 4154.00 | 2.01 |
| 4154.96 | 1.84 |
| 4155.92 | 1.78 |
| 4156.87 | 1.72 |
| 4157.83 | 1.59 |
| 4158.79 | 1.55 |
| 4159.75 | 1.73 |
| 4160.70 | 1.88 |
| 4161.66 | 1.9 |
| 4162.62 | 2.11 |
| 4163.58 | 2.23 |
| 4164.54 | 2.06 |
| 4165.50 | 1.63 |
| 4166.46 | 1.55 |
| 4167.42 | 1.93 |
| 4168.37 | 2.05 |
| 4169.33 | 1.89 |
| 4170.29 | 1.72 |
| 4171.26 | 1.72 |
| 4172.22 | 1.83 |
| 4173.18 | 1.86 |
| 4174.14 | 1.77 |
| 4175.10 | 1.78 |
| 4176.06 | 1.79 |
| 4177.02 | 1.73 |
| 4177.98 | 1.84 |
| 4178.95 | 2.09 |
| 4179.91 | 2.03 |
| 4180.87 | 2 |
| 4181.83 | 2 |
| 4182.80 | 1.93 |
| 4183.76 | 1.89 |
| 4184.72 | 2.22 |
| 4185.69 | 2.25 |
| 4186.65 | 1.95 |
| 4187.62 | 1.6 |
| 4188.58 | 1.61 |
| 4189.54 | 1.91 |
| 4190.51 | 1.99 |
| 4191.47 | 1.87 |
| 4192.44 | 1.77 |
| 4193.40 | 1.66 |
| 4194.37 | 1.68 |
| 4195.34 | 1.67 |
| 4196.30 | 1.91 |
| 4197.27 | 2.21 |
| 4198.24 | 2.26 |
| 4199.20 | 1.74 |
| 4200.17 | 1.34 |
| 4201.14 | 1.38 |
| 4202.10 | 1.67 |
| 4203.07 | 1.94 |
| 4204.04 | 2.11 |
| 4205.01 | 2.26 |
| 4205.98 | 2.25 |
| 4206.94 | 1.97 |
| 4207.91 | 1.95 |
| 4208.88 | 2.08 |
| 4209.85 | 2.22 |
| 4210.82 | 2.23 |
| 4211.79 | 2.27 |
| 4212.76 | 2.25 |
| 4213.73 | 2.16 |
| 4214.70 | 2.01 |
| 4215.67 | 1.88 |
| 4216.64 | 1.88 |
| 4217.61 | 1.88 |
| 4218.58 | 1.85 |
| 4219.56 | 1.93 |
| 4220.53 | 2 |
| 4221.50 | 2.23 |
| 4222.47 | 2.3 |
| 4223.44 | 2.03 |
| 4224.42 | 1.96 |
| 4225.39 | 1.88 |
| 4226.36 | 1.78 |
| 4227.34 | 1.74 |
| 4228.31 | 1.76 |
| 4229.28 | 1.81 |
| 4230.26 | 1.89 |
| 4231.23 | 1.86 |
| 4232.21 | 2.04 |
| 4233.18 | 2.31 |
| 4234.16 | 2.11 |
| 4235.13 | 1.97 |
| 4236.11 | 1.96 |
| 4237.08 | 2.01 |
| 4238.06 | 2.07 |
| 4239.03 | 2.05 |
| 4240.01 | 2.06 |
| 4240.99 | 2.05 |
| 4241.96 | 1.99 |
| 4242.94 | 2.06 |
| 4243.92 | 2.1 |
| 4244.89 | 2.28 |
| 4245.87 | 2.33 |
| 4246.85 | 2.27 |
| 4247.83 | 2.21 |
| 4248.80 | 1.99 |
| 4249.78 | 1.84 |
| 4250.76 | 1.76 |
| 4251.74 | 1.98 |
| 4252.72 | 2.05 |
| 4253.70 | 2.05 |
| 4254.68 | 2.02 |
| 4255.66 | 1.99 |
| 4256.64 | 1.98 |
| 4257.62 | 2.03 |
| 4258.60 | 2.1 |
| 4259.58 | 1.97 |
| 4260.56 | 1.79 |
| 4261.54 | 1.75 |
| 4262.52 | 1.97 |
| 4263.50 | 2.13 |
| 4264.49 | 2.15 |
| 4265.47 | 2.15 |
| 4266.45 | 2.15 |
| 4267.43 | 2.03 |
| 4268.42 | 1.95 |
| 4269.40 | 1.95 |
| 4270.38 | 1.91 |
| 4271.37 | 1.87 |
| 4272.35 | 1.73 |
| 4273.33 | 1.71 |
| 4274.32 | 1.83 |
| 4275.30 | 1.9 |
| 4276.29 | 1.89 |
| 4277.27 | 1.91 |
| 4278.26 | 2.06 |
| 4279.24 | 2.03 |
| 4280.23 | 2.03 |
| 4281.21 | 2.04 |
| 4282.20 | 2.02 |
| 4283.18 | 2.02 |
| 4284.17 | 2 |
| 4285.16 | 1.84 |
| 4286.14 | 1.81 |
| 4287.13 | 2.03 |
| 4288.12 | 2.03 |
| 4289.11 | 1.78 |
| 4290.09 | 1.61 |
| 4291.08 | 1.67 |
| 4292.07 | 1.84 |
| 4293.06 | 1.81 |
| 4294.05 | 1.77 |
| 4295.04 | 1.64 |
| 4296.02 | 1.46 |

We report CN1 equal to 0.030 mag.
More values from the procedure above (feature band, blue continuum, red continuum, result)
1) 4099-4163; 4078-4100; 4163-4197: 0.04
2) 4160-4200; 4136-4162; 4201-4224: 0.03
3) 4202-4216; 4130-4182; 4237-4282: -0.09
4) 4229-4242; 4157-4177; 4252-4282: -0.05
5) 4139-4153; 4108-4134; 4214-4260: 0.01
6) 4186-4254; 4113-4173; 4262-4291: -0.04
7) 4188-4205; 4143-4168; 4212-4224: 0.08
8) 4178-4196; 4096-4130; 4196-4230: 0.02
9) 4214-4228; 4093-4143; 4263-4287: -0.03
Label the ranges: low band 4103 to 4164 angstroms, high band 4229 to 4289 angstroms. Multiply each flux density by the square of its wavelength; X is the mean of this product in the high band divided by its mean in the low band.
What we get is 1.2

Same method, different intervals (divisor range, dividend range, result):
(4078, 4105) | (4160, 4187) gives 1.10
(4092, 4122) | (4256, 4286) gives 1.21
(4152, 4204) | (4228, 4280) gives 1.12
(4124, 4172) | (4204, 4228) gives 1.15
